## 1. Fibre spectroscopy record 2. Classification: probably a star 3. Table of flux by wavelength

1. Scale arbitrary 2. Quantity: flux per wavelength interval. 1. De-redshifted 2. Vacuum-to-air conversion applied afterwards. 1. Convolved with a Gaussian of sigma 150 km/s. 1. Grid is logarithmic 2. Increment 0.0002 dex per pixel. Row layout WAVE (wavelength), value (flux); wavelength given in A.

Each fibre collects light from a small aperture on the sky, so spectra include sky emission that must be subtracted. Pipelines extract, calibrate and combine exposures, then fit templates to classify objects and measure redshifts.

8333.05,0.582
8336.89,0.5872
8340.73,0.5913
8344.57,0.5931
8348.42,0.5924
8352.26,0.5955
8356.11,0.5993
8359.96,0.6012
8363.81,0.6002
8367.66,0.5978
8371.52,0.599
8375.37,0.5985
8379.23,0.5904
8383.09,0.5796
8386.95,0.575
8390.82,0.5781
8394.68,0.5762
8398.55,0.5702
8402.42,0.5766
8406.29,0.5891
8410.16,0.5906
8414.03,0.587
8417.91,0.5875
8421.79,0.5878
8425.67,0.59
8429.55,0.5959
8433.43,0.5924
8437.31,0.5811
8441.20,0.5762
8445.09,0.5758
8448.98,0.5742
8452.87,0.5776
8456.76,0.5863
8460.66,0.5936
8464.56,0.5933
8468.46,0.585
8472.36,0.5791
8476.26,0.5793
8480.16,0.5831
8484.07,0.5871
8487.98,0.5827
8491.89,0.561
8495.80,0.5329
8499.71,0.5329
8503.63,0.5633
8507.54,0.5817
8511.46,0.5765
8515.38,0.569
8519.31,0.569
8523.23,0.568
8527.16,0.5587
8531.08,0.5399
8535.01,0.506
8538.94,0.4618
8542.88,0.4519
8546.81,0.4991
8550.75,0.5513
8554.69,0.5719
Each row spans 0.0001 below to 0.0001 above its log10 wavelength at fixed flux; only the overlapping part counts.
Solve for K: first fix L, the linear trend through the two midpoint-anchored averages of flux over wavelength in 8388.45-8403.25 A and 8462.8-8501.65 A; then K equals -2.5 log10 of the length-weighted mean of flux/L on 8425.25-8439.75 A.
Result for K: -0.03 mag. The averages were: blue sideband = 0.575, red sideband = 0.572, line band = 0.59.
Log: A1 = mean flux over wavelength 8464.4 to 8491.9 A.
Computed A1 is 0.582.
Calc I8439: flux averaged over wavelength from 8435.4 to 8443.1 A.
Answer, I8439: 0.578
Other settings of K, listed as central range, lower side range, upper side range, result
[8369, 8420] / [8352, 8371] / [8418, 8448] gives 0.01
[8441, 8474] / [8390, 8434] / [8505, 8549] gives -0.03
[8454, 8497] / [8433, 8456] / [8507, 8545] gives -0.03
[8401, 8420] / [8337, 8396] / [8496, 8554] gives -0.02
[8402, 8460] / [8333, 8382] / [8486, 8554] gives -0.03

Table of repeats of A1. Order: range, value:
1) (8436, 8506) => 0.575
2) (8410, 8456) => 0.585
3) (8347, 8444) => 0.588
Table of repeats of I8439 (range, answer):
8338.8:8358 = 0.594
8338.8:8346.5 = 0.592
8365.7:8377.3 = 0.599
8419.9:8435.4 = 0.592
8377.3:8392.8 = 0.581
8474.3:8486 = 0.583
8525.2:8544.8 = 0.504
